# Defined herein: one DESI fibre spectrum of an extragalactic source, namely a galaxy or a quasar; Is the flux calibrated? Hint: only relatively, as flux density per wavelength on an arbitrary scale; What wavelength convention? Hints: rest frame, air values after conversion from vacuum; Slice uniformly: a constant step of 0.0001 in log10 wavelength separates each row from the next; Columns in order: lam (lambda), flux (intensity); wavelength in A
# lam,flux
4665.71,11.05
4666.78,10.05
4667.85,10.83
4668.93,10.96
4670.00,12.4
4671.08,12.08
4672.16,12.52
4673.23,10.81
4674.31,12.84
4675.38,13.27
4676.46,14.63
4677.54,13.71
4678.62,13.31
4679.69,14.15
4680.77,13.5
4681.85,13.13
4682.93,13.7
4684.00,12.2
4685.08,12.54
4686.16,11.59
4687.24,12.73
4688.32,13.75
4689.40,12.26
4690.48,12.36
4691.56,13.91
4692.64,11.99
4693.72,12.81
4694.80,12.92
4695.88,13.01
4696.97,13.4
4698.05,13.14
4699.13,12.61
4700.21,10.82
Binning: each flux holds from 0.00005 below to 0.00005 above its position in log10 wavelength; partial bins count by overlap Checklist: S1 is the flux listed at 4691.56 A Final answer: 13.91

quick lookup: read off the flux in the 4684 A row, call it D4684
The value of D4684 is 12.2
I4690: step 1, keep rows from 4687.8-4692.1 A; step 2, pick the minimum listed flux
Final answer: 12.26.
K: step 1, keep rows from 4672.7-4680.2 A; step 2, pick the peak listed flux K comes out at 14.63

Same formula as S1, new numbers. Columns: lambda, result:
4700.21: 10.82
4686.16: 11.59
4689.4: 12.26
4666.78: 10.05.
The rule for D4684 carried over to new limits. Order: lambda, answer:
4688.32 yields 13.75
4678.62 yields 13.31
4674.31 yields 12.84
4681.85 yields 13.13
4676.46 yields 14.63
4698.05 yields 13.14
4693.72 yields 12.81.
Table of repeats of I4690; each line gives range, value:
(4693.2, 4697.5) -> 12.81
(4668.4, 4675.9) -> 10.81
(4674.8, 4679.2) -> 13.27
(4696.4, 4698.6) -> 13.14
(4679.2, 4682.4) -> 13.13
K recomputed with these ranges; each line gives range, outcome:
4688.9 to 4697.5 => 13.91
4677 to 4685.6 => 14.15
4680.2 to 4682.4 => 13.5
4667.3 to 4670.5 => 12.4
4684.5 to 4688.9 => 13.75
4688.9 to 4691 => 12.36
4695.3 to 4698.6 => 13.4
